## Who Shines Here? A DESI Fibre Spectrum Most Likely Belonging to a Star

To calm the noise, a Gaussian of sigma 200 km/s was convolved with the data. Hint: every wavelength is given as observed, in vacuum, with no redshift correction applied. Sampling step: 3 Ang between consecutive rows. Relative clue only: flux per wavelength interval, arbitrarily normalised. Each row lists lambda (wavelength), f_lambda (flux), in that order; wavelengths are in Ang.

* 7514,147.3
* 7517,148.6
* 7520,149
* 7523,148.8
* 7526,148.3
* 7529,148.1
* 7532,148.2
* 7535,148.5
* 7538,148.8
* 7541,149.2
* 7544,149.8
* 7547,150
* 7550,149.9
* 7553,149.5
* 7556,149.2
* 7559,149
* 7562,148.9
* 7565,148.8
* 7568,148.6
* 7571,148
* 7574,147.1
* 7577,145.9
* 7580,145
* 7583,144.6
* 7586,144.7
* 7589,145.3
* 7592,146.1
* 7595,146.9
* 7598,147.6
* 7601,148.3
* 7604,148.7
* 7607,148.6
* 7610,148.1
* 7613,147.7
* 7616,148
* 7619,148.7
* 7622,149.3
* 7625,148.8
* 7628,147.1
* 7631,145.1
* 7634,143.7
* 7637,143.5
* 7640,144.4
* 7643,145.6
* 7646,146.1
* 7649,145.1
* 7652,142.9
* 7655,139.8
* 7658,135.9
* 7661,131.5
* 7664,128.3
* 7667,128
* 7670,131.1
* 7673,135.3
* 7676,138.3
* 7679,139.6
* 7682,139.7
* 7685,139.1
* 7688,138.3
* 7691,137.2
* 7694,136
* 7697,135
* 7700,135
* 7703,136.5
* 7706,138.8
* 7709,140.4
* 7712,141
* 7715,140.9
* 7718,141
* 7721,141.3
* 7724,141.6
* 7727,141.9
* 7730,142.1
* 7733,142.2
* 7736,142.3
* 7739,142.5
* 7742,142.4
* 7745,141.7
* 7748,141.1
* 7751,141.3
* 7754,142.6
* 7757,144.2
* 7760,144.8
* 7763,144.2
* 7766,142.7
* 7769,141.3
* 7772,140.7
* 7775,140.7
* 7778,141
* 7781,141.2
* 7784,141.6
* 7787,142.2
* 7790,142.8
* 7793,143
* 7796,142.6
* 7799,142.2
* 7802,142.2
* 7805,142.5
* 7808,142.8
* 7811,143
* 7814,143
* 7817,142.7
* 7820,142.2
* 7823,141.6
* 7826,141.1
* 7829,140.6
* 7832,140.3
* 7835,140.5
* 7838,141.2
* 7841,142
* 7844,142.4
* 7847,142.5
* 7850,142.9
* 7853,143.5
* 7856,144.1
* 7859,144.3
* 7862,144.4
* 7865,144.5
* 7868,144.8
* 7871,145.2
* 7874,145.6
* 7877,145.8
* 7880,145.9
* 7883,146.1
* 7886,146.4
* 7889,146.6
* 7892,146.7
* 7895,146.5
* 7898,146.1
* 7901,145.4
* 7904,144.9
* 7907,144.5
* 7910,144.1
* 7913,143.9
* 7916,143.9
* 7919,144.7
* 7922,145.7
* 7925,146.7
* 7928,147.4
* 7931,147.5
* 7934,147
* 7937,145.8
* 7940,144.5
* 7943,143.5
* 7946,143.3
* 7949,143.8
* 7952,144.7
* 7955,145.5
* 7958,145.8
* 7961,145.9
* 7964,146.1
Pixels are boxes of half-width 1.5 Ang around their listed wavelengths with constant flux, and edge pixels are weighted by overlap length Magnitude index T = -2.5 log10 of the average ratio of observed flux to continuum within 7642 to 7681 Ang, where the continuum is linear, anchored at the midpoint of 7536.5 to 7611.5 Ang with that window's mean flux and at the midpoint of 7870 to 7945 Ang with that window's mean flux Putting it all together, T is 0.08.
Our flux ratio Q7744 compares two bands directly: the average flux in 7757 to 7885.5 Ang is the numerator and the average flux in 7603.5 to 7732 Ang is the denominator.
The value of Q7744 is 1.01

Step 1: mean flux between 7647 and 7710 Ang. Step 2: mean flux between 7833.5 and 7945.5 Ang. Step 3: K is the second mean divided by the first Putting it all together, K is 1.1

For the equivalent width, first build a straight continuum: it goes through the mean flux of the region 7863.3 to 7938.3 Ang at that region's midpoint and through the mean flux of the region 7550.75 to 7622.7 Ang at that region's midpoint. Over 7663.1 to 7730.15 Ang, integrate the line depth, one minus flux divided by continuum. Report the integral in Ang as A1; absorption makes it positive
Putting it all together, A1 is 4.2 Ang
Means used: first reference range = 148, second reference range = 146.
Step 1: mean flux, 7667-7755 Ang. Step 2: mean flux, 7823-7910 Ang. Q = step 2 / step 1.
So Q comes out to 1.03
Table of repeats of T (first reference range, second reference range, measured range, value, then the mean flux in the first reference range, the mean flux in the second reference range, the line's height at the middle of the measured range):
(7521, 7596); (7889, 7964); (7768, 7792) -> 0.04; 148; 145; 146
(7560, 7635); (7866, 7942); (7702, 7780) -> 0.04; 147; 146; 146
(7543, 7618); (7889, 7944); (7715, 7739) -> 0.04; 148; 146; 147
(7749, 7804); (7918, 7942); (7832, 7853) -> 0.02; 142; 146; 144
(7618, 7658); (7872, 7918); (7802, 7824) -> 0.02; 145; 145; 145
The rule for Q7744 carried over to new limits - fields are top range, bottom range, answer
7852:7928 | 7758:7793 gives 1.02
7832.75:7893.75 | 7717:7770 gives 1.01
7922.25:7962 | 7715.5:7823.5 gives 1.02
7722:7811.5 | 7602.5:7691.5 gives 1.00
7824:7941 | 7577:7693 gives 1.01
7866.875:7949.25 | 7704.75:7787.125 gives 1.03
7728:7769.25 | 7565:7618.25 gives 0.97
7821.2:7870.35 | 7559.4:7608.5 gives 0.97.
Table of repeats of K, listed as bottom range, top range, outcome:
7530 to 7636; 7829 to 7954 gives 0.98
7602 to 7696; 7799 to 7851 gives 1.00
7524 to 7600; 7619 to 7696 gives 0.95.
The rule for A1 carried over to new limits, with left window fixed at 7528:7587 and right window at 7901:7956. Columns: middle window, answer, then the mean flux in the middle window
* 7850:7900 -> 0.1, 145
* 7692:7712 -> 1.3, 137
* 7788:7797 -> 0.2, 143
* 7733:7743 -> 0.3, 142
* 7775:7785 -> 0.4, 141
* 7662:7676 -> 1.5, 132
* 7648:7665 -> 1.2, 137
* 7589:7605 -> 0.1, 147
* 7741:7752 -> 0.4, 142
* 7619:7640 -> 0.2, 146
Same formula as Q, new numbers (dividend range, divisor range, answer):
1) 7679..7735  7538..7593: 0.94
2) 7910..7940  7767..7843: 1.03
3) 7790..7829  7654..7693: 1.05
